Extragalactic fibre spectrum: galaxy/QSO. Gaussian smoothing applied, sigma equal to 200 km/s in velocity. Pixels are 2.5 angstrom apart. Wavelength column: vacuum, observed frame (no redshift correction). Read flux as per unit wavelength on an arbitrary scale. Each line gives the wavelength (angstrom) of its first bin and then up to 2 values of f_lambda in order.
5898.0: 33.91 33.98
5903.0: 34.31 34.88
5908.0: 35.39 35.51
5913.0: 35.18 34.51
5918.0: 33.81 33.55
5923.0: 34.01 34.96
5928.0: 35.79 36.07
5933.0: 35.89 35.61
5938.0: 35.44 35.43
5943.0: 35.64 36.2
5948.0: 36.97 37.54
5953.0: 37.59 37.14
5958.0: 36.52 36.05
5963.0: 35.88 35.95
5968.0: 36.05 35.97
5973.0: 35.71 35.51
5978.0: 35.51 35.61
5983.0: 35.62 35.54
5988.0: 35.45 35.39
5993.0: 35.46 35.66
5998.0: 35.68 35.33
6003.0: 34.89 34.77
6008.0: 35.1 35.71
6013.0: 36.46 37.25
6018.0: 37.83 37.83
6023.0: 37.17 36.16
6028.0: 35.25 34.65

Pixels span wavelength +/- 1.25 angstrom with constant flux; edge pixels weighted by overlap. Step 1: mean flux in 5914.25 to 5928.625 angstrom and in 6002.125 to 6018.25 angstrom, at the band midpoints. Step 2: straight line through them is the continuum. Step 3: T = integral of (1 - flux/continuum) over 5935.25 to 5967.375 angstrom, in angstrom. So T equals -1.3 angstrom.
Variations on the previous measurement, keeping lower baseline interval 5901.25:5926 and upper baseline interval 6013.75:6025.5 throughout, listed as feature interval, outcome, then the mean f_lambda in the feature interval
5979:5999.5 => 0.56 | 35.5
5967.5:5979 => 0.13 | 35.7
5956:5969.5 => -0.11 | 36.1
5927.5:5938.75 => -0.22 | 35.8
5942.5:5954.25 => -0.46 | 36.9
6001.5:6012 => 0.52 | 35.2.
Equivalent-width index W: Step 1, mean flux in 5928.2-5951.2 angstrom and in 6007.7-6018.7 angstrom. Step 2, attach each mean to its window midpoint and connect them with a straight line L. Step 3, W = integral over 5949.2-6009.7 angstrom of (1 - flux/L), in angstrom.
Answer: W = 0.8 angstrom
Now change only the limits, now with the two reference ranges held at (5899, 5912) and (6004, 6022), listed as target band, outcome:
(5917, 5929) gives 0.2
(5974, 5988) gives 0.1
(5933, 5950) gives -0.3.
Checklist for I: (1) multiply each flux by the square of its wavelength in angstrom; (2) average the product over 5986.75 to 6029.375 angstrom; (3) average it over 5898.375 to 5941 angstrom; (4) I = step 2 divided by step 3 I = 1.1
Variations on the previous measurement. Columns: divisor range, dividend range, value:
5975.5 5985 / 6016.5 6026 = 1.06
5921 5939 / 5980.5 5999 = 1.03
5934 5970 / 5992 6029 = 1.01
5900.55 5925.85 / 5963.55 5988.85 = 1.05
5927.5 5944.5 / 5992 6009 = 1.01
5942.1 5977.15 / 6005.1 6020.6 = 1.02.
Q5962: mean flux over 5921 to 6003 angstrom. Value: 35.8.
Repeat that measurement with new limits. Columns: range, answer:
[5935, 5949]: 35.9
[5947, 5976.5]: 36.4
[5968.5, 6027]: 35.9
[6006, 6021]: 36.5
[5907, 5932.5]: 34.9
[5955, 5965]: 36.3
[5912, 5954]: 35.5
